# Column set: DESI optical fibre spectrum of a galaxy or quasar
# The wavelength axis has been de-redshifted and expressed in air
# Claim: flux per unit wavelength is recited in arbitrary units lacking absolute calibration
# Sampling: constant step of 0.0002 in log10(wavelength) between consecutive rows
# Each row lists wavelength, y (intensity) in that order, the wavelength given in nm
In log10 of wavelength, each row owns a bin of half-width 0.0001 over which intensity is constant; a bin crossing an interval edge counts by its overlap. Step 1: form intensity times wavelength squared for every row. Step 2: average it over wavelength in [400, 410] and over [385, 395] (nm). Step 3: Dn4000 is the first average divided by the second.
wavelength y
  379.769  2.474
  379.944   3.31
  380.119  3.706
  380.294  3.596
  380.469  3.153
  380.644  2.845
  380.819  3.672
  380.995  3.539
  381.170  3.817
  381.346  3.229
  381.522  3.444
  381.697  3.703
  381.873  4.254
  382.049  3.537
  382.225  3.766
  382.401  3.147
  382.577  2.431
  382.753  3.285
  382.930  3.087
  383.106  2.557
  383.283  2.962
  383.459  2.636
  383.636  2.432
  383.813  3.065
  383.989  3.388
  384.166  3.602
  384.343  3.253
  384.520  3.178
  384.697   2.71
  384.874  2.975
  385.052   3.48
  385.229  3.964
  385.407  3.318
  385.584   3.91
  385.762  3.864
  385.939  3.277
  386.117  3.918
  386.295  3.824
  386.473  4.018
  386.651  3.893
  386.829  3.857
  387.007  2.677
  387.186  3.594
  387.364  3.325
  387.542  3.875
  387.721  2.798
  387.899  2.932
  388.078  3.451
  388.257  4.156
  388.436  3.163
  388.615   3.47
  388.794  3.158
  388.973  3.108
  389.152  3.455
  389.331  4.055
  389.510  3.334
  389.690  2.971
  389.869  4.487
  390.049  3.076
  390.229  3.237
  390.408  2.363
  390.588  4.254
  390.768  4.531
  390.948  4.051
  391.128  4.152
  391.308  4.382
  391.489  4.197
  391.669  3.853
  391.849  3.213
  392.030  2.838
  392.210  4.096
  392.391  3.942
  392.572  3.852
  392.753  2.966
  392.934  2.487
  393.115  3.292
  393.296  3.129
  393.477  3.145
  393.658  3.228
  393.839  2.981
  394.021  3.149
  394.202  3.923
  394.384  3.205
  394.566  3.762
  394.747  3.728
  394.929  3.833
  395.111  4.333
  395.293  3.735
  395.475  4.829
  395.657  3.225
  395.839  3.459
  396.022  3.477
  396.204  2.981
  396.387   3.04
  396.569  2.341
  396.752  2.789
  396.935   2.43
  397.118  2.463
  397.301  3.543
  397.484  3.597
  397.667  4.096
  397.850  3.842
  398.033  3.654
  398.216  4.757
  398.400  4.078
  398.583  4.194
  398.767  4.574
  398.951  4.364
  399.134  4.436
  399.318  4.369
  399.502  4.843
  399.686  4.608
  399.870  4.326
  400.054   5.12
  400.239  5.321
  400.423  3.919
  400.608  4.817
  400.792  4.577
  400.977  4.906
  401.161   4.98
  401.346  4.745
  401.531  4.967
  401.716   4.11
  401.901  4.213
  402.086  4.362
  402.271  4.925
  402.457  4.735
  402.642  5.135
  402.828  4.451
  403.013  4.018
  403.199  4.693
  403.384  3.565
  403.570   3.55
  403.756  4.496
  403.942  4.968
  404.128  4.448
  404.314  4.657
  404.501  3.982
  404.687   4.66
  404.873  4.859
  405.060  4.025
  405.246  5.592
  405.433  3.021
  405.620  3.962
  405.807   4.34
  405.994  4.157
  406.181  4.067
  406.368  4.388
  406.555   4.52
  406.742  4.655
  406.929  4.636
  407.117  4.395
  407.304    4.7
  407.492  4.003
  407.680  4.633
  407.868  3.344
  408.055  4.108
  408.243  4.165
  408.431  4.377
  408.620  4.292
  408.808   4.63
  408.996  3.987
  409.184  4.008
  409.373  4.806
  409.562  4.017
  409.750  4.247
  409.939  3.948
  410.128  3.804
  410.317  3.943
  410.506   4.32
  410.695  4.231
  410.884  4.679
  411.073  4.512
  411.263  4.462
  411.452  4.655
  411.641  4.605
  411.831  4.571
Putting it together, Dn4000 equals 1.34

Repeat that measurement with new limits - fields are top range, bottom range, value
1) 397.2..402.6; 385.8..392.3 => 1.31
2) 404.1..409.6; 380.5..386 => 1.47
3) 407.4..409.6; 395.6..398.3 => 1.34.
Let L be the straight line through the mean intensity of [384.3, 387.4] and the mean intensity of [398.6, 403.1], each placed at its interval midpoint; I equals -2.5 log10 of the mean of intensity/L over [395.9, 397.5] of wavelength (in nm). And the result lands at 0.41 mag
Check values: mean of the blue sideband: 3.51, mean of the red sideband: 4.61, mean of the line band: 2.94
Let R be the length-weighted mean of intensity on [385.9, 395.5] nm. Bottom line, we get 3.56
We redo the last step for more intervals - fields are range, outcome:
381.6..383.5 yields 3.23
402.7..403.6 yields 4.13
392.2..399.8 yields 3.64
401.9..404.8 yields 4.44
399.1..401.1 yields 4.67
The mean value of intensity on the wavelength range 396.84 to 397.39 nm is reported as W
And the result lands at 2.81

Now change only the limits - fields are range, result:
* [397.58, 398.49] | 4.09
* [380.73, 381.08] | 3.6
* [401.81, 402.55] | 4.56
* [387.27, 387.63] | 3.61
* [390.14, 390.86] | 3.6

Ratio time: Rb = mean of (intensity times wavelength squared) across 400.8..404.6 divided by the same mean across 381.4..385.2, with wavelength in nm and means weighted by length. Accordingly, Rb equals 1.55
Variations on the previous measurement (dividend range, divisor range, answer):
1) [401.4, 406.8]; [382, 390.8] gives 1.43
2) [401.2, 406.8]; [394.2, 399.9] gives 1.21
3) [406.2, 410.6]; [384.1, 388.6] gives 1.37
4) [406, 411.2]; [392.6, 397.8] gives 1.37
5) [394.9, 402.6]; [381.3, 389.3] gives 1.31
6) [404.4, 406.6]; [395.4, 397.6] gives 1.41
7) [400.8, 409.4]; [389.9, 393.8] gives 1.33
